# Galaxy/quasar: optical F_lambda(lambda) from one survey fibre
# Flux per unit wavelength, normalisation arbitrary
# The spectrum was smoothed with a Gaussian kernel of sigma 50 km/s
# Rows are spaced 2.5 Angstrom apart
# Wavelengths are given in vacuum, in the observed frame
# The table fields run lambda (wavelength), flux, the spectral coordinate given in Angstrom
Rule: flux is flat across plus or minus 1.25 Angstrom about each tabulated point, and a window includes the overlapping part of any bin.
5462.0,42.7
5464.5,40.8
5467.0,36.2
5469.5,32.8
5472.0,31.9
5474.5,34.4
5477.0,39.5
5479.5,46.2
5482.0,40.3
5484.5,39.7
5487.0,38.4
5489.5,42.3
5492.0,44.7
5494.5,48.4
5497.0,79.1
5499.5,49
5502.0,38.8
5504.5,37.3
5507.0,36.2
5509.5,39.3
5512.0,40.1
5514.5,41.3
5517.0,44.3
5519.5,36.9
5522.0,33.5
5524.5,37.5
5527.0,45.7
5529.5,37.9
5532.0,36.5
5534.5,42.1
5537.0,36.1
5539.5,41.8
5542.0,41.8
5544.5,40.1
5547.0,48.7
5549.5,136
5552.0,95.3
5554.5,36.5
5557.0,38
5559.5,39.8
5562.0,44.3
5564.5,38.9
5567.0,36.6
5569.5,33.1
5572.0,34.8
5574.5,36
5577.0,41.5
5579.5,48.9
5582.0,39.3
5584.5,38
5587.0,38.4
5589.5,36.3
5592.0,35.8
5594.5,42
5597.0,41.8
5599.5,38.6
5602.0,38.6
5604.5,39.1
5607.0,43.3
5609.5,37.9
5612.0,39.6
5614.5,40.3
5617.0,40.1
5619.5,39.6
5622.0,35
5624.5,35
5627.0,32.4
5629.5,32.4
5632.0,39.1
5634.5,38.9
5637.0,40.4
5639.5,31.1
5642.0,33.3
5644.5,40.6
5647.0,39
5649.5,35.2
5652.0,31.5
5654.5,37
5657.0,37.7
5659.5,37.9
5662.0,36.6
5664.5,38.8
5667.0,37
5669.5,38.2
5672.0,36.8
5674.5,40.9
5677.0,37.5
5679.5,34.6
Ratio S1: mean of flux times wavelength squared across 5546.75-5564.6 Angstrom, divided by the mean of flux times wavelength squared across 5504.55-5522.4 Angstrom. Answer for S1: 1.6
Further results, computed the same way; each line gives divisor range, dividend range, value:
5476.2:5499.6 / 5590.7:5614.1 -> 0.88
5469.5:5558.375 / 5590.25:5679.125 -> 0.86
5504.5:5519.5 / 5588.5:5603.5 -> 1.01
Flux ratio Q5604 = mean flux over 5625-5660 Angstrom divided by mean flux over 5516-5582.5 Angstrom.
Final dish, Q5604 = 0.80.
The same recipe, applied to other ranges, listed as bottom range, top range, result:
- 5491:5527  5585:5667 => 0.87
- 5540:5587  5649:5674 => 0.77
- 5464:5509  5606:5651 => 0.89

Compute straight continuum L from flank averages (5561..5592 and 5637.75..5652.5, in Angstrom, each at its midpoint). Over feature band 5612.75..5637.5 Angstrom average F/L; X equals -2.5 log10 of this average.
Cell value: -0.03 mag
